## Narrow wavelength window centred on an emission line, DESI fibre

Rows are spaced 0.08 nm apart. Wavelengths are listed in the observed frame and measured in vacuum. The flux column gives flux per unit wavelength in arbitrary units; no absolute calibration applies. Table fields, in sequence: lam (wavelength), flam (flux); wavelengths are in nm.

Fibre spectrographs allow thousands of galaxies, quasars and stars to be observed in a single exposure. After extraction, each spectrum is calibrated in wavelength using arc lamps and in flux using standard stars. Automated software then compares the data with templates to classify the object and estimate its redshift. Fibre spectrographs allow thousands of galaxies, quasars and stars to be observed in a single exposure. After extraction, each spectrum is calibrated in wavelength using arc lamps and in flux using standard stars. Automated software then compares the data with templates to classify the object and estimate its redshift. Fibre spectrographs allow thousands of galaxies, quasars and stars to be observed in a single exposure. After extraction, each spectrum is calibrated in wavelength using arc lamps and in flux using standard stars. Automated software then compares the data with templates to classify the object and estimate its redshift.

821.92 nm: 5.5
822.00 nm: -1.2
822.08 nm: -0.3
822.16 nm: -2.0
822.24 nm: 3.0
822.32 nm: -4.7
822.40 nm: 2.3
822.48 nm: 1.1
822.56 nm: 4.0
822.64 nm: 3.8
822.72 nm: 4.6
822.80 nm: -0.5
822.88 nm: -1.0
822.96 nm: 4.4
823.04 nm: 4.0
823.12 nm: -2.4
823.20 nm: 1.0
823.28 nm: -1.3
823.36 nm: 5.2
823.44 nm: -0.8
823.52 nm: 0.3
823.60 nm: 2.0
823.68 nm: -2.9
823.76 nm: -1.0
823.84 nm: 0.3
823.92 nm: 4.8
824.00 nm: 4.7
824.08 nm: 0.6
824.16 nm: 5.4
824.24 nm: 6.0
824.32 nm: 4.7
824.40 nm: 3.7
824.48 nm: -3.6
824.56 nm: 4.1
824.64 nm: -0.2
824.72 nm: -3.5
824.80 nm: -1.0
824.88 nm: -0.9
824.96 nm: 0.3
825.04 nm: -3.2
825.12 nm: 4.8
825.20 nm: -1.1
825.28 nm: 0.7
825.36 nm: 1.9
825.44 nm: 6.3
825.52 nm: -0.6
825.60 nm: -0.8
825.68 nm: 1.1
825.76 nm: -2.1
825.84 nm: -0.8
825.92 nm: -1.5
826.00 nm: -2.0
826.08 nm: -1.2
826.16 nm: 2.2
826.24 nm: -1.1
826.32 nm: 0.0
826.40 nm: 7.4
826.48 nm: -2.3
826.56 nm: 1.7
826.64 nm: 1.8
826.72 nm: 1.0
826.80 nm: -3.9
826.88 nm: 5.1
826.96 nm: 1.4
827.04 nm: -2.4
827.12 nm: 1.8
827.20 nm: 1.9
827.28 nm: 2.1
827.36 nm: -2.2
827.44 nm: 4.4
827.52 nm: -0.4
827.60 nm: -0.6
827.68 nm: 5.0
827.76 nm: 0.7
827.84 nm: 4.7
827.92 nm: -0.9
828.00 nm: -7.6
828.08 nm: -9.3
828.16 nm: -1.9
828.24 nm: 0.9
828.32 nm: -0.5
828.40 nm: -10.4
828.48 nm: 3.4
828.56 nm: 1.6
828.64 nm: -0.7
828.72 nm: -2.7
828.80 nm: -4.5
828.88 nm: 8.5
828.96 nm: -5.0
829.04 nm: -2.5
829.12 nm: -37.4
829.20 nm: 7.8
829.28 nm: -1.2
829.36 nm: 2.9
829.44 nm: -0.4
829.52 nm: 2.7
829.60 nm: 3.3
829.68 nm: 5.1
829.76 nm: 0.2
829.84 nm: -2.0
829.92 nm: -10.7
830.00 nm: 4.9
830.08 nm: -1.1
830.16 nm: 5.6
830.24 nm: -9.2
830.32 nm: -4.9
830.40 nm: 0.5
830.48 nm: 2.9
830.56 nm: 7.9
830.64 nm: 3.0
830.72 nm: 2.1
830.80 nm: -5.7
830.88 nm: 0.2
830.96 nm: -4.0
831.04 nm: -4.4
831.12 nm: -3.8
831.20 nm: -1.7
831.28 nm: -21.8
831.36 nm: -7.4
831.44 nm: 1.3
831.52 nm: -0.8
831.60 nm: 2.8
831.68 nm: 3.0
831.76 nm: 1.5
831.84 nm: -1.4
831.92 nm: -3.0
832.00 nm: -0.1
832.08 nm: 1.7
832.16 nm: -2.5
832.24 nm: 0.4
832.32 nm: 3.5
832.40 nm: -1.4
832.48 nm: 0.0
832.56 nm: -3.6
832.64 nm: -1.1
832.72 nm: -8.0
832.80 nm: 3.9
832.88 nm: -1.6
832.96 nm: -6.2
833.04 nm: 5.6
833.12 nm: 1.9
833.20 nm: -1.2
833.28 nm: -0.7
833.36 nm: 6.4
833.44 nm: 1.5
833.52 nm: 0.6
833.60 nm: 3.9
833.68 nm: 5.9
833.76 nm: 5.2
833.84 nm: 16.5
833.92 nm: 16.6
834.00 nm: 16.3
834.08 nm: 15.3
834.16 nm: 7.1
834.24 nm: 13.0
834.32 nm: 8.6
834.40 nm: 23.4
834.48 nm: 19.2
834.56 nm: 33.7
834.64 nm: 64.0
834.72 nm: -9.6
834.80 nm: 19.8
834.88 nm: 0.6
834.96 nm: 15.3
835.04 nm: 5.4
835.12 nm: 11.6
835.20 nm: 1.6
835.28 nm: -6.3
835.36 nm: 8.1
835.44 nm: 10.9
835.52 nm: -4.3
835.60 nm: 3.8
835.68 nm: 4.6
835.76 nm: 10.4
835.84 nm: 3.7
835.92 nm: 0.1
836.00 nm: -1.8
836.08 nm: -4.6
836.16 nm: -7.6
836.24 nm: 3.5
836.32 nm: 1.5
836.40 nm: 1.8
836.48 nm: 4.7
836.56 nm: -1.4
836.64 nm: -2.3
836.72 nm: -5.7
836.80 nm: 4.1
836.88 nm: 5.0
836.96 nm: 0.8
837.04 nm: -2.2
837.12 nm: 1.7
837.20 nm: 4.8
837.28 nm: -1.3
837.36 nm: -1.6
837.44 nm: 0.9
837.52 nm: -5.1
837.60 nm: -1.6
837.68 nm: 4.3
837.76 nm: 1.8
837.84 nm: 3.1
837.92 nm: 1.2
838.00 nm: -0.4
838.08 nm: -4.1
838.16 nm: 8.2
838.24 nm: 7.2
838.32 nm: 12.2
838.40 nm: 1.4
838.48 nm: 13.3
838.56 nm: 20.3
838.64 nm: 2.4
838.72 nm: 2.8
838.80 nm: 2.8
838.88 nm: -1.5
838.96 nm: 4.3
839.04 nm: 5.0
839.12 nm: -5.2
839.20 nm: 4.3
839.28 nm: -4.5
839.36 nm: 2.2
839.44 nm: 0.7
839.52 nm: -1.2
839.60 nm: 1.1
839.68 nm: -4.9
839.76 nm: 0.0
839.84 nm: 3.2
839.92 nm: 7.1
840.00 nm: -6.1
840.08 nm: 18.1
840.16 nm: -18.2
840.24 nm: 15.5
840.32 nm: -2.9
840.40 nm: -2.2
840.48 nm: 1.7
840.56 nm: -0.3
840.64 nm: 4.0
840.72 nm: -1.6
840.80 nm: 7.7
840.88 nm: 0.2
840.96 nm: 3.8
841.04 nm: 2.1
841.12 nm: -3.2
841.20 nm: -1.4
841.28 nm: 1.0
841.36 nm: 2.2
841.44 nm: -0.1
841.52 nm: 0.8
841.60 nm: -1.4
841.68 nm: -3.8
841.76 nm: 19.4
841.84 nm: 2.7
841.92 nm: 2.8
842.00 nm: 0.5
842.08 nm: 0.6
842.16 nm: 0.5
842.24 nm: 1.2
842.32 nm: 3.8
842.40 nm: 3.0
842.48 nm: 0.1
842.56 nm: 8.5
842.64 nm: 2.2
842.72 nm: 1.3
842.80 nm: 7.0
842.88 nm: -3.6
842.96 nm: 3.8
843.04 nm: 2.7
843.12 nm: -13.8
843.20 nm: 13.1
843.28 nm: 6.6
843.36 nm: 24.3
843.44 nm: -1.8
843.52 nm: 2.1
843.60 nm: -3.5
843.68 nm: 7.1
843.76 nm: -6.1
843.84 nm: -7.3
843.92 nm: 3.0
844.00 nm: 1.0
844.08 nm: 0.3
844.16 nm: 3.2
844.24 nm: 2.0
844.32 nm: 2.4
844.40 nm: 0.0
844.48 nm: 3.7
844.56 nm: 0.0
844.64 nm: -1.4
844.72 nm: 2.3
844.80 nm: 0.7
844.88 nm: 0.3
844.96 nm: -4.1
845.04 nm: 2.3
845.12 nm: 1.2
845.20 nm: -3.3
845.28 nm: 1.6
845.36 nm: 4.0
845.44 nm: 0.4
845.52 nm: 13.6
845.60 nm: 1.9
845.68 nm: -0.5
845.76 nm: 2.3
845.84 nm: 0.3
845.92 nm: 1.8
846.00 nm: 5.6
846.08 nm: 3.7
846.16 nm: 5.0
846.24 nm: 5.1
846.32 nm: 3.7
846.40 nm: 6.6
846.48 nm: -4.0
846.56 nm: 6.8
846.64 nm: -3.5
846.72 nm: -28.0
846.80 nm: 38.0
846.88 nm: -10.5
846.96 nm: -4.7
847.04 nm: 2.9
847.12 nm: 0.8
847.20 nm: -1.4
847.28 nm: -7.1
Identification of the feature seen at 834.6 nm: [O II]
